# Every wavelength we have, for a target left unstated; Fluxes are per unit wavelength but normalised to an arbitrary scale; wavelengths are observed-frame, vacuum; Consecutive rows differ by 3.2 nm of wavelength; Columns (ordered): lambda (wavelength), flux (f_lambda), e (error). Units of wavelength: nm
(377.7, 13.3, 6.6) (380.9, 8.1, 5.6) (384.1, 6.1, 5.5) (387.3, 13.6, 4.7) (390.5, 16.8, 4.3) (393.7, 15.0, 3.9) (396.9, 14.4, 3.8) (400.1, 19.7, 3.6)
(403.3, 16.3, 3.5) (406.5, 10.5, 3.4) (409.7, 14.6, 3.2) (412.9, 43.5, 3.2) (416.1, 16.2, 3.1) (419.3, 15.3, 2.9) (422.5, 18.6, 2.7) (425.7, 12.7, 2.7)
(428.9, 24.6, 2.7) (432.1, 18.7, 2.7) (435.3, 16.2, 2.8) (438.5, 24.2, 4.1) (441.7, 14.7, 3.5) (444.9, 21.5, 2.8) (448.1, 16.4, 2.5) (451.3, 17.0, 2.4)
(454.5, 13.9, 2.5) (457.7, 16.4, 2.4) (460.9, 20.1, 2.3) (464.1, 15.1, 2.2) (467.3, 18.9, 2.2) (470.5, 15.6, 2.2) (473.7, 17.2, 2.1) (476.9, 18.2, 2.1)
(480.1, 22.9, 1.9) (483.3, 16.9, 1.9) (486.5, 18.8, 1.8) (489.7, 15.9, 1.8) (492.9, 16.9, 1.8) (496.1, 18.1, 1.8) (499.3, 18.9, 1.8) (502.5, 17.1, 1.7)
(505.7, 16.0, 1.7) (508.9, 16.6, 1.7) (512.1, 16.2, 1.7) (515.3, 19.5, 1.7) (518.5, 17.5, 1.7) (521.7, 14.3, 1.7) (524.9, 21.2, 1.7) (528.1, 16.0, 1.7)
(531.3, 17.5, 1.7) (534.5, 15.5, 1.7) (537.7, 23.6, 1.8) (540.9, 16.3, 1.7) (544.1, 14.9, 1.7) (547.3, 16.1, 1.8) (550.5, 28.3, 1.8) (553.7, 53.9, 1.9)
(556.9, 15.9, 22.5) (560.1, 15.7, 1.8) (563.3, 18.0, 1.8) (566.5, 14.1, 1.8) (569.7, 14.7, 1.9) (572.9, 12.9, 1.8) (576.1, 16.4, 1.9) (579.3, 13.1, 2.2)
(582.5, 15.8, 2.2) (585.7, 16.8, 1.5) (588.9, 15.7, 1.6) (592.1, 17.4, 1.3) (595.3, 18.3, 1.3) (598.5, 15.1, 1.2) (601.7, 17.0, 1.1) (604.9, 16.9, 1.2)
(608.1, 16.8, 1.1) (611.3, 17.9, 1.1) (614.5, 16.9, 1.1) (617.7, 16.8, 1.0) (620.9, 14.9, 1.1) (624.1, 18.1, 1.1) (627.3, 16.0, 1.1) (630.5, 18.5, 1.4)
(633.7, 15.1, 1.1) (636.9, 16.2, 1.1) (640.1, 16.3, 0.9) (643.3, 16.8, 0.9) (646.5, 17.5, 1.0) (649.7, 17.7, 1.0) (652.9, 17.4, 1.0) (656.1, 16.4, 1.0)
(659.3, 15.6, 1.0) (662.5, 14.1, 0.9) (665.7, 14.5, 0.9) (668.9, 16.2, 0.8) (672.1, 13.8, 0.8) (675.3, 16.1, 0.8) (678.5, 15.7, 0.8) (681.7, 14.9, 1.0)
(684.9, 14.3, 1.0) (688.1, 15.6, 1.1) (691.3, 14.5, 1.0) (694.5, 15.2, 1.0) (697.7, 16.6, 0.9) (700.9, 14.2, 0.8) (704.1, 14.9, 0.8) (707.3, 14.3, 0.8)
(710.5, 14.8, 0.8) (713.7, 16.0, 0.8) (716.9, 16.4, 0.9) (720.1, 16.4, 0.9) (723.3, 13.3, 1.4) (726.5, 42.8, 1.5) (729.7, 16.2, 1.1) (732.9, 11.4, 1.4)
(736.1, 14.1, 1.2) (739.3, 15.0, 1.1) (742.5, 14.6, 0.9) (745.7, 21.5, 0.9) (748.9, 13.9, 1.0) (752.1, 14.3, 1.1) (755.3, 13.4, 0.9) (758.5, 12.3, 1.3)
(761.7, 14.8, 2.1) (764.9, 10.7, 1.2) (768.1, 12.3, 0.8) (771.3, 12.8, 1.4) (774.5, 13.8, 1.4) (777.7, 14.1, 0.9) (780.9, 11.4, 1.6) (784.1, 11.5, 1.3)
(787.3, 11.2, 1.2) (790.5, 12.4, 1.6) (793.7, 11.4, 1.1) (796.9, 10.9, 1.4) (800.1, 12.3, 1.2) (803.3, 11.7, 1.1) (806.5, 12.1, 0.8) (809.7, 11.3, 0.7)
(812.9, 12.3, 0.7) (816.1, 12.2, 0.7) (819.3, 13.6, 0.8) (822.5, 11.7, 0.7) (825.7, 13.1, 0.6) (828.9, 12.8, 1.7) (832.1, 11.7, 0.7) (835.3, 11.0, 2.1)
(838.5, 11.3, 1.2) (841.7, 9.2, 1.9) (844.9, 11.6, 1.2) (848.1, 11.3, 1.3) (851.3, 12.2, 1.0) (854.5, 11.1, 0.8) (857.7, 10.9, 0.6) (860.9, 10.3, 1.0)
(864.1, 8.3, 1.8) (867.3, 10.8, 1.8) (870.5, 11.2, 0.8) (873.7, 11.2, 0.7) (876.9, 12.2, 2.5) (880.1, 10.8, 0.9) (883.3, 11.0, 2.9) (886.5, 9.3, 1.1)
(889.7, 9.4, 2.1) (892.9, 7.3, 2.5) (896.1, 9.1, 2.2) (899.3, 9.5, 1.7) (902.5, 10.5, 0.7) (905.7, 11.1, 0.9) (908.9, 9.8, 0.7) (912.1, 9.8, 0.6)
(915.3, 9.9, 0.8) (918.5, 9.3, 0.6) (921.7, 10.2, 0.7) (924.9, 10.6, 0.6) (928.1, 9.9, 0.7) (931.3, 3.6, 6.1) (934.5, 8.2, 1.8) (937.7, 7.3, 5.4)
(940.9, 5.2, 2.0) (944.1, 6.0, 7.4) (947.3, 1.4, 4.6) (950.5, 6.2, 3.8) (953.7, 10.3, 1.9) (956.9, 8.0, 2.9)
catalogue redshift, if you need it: 0.108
